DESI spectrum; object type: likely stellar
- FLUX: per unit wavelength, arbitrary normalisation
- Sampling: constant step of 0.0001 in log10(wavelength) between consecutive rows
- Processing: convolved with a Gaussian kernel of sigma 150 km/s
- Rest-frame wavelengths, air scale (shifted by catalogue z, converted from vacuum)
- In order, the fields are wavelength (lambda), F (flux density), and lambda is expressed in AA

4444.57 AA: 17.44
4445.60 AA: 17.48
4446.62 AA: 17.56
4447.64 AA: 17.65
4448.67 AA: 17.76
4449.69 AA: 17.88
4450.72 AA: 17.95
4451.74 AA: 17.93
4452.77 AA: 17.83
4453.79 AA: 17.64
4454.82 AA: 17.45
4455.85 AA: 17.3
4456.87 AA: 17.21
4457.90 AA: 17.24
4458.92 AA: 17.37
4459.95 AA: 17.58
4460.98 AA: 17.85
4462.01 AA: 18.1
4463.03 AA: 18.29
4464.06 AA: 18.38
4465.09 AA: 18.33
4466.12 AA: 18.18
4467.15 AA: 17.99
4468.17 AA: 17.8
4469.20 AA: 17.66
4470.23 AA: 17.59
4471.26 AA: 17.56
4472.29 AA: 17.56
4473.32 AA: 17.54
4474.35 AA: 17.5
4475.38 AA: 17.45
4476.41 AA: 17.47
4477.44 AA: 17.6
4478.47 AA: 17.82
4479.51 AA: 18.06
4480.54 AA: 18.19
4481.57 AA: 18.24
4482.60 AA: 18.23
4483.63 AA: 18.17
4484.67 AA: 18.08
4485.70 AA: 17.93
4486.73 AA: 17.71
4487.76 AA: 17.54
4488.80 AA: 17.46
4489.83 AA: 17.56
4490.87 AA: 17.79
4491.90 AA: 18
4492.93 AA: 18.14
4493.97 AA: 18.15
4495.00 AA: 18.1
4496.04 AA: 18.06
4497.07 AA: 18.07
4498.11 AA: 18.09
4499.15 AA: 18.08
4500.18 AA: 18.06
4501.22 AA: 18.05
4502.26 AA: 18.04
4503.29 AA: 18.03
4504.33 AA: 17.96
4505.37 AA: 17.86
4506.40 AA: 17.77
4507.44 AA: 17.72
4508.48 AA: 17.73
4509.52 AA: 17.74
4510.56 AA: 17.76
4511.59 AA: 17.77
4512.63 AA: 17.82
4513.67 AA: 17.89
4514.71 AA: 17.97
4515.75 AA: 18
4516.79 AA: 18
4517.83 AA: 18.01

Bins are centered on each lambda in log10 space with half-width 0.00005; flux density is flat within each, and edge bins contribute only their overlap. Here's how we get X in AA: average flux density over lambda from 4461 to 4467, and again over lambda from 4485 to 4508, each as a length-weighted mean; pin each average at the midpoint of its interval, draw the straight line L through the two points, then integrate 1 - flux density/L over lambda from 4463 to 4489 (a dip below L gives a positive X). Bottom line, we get 0.35 AA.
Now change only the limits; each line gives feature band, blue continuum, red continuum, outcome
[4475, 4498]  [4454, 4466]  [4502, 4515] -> -0.1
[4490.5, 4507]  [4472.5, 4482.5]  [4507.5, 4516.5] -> -0.2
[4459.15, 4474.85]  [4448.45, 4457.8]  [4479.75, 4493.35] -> -0.1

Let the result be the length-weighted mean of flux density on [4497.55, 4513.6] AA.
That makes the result 17.9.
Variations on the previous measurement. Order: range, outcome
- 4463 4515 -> 17.9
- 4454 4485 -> 17.8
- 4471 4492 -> 17.8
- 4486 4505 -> 17.9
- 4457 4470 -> 17.9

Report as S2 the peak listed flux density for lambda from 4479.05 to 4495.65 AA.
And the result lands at 18.24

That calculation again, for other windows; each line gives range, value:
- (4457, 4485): 18.38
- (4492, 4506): 18.15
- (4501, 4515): 18.05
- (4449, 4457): 17.95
